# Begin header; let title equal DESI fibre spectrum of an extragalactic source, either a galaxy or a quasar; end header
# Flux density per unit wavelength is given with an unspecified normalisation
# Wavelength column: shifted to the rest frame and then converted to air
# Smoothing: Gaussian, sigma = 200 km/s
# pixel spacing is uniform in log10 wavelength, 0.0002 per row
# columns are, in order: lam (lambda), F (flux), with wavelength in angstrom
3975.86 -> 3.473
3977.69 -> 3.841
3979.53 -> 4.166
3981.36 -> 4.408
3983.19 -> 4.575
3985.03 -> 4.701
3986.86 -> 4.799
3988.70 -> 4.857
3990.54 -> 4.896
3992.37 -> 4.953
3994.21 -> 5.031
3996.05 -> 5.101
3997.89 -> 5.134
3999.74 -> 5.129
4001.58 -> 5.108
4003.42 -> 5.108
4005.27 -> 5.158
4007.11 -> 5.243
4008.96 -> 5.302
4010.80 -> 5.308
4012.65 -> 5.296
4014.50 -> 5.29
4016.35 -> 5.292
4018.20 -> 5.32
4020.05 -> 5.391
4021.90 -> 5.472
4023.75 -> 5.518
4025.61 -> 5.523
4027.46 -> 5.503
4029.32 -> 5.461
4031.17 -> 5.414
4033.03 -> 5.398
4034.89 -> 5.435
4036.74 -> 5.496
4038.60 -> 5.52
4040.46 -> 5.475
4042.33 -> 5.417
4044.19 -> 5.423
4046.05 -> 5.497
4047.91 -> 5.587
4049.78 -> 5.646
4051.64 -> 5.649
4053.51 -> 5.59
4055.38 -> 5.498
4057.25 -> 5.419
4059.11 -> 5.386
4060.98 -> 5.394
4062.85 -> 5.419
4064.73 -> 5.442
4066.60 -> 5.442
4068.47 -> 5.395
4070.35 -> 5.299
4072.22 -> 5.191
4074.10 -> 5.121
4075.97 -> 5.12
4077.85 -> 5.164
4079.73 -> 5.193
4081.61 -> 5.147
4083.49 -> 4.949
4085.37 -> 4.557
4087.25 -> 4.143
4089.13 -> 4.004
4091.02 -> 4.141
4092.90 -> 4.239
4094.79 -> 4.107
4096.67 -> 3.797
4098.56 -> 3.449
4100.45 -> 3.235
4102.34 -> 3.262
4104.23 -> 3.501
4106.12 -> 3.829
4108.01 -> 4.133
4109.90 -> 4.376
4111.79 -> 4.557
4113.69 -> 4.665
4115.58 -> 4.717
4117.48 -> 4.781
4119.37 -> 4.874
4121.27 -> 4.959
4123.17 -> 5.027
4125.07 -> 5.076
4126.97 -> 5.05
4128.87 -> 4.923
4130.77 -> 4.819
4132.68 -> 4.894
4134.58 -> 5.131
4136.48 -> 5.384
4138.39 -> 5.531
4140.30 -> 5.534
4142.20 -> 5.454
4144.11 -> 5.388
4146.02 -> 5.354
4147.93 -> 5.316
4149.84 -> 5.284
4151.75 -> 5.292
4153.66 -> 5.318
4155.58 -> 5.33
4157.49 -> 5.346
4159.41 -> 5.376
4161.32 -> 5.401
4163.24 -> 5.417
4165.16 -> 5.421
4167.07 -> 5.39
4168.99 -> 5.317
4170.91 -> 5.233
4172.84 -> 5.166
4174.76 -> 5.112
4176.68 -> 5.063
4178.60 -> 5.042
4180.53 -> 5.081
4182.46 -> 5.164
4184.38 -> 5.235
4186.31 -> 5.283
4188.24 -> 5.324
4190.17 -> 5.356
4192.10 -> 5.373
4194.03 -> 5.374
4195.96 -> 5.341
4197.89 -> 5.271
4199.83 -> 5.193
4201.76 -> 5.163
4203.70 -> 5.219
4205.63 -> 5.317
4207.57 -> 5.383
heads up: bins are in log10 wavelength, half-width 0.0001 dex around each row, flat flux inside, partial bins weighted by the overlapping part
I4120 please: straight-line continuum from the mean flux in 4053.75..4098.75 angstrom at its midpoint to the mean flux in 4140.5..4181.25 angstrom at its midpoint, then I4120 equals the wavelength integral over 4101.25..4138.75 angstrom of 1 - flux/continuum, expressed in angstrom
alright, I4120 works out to 3.4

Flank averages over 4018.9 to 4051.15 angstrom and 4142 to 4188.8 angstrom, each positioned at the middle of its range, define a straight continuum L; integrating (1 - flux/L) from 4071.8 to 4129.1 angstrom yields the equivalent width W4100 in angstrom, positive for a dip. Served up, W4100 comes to 9.6 angstrom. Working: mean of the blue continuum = 5.48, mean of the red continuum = 5.28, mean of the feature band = 4.48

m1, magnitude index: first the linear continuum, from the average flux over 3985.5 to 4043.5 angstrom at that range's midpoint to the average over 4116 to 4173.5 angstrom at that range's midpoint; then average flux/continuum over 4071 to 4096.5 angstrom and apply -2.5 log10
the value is 0.12 mag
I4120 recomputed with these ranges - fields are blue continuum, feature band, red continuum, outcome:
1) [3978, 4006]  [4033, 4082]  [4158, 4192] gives -4.0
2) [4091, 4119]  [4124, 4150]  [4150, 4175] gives -2.5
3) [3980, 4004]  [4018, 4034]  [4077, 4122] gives -2.5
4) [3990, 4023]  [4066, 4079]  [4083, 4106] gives -3.1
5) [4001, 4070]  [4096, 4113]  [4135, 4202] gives 4.9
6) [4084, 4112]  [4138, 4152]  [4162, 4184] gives -1.9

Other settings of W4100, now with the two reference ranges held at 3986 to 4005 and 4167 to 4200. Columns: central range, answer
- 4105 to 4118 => 1.9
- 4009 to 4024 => -0.9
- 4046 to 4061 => -1.3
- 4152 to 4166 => -0.4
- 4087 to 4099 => 2.7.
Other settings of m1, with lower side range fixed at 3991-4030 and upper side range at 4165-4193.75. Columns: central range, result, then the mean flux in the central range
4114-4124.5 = 0.08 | 4.87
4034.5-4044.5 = -0.04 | 5.47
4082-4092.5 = 0.19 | 4.4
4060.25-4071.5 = -0.03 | 5.39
